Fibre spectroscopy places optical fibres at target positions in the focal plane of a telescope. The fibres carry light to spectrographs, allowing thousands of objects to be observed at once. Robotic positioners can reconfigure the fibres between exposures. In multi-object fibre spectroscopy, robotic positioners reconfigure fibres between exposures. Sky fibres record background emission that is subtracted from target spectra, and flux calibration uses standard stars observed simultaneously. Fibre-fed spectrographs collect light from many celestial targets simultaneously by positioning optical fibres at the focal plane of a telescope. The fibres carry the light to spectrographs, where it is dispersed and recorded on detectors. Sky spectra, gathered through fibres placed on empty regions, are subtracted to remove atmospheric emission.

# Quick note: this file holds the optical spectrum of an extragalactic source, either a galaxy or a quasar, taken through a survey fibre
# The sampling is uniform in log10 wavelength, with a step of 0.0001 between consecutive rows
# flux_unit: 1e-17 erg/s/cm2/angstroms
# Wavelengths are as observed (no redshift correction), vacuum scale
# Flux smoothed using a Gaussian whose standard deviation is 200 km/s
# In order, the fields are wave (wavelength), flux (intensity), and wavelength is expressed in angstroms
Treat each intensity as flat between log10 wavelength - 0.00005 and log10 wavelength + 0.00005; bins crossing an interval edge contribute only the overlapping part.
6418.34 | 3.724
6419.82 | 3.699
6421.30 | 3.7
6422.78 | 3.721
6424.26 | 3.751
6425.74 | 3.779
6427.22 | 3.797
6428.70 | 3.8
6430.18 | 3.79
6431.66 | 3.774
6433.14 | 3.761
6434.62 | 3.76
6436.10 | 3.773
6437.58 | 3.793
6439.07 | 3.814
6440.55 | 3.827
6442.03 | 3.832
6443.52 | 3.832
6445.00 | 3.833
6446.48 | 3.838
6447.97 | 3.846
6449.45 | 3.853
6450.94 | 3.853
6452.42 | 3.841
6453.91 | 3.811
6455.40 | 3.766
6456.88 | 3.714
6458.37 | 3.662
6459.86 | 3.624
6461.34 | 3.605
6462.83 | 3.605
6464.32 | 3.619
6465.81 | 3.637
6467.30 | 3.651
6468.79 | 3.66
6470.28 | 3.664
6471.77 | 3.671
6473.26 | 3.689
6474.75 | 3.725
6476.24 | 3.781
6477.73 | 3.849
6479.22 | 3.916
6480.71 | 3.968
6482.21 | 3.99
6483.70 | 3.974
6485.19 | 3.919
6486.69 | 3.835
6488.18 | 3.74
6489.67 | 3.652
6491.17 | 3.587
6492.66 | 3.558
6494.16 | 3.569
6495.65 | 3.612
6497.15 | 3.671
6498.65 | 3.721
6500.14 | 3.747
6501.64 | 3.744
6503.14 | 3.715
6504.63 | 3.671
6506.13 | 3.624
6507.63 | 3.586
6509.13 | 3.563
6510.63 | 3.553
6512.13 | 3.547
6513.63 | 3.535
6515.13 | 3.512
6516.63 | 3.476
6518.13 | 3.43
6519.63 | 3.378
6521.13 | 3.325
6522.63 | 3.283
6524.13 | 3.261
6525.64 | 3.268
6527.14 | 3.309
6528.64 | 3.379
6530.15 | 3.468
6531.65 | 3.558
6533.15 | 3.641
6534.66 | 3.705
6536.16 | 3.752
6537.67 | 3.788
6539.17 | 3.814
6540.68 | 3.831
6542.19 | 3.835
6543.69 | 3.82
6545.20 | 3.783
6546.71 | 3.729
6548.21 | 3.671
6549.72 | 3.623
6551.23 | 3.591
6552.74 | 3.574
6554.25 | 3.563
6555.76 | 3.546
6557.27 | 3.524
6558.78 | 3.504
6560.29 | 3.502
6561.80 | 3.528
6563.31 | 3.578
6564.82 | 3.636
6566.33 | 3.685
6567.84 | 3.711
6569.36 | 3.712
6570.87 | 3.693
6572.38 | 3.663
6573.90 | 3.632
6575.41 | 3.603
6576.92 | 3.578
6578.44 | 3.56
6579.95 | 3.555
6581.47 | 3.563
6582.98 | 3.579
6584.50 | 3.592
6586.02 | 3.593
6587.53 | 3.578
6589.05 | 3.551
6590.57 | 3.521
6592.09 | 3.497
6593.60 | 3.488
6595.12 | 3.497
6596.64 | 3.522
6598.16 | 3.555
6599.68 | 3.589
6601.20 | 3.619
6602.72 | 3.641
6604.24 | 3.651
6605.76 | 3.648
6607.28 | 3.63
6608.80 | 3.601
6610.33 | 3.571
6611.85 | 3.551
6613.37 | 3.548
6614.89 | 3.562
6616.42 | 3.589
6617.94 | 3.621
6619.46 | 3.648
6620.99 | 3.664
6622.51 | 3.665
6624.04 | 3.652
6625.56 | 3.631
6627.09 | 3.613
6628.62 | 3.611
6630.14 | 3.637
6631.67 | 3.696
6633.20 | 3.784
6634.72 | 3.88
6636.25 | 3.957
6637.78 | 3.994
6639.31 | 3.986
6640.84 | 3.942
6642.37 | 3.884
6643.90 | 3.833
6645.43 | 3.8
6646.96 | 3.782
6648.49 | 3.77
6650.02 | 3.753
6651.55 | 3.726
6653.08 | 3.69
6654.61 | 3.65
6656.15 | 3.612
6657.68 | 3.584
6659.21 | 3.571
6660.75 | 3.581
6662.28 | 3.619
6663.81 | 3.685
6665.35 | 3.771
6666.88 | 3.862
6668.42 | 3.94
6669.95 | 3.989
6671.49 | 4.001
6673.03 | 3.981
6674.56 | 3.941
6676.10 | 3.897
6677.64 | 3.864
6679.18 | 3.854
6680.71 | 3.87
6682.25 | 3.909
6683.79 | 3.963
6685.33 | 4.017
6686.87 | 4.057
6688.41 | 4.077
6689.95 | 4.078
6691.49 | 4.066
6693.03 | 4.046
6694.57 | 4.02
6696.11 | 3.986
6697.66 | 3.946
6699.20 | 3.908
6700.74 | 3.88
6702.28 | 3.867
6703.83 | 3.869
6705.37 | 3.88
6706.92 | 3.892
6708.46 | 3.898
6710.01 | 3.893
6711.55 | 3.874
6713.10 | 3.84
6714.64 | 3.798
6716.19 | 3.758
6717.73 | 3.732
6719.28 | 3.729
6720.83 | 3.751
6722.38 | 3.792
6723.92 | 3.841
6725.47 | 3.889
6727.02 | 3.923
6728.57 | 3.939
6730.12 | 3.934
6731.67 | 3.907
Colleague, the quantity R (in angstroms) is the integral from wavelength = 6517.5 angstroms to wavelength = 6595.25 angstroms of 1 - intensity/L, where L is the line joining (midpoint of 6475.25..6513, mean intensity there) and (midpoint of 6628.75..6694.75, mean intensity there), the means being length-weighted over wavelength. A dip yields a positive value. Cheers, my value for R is 3.9 angstroms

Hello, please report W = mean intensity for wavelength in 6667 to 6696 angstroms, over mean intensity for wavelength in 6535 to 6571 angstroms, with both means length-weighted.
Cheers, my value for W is 1.1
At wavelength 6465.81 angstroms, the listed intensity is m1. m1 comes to 3.637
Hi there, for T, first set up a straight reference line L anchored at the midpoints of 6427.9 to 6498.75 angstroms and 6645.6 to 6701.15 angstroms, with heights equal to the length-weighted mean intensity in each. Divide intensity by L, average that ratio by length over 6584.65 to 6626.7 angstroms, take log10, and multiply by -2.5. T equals 0.07 mag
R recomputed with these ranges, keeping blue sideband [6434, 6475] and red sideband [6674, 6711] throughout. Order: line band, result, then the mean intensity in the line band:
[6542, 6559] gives 0.8 angstroms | 3.65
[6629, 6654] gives 0.5 angstroms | 3.82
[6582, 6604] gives 1.7 angstroms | 3.56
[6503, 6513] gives 0.5 angstroms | 3.6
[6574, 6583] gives 0.6 angstroms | 3.58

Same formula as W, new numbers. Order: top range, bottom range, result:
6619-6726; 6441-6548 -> 1.04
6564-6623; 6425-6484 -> 0.95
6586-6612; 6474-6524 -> 0.98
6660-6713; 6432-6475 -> 1.04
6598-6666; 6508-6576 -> 1.03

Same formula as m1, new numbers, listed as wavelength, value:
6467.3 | 3.651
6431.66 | 3.774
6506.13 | 3.624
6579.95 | 3.555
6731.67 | 3.907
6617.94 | 3.621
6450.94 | 3.853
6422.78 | 3.721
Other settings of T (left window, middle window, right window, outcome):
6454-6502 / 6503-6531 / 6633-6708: 0.087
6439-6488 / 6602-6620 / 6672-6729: 0.073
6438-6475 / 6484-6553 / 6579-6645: 0.028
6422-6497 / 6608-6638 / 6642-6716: 0.048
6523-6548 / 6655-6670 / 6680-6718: 0.044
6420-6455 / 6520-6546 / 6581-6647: 0.044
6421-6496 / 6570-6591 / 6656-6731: 0.066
